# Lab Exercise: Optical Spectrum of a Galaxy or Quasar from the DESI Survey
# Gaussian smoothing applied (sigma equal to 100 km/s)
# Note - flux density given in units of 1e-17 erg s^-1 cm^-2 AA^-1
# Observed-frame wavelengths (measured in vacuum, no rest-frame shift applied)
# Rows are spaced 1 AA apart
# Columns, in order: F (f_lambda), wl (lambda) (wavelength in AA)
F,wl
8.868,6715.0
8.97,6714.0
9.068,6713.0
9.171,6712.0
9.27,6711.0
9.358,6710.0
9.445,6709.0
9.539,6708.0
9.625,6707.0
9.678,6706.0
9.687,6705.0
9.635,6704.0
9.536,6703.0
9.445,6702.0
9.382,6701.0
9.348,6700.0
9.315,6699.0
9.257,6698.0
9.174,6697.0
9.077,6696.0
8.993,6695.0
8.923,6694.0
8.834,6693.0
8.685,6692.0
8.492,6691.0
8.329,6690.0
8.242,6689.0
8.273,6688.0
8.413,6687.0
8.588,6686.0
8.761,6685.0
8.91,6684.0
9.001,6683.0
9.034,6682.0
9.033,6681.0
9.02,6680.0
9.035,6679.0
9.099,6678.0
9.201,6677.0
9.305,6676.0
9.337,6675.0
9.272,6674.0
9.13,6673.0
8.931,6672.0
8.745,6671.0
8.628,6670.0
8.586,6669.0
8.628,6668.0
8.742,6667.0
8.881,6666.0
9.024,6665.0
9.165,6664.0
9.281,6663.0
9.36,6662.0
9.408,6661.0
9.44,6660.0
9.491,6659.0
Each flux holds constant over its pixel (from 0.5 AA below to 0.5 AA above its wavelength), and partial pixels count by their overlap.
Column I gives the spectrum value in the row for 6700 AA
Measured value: 9.348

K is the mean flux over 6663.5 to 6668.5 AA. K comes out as 8.89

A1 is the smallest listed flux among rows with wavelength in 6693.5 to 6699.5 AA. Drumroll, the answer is 8.923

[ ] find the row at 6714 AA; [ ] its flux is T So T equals 8.97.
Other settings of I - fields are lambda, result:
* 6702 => 9.445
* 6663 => 9.281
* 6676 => 9.305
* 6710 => 9.358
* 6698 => 9.257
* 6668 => 8.628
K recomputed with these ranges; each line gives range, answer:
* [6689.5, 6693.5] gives 8.59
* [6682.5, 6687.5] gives 8.73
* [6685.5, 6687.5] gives 8.5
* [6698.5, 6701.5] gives 9.35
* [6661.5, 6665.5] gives 9.21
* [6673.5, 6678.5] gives 9.24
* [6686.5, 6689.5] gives 8.31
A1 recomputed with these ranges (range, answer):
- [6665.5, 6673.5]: 8.586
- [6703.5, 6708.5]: 9.539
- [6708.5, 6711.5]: 9.27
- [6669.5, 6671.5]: 8.628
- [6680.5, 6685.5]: 8.761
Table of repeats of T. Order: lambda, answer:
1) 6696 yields 9.077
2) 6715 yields 8.868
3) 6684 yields 8.91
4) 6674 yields 9.272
